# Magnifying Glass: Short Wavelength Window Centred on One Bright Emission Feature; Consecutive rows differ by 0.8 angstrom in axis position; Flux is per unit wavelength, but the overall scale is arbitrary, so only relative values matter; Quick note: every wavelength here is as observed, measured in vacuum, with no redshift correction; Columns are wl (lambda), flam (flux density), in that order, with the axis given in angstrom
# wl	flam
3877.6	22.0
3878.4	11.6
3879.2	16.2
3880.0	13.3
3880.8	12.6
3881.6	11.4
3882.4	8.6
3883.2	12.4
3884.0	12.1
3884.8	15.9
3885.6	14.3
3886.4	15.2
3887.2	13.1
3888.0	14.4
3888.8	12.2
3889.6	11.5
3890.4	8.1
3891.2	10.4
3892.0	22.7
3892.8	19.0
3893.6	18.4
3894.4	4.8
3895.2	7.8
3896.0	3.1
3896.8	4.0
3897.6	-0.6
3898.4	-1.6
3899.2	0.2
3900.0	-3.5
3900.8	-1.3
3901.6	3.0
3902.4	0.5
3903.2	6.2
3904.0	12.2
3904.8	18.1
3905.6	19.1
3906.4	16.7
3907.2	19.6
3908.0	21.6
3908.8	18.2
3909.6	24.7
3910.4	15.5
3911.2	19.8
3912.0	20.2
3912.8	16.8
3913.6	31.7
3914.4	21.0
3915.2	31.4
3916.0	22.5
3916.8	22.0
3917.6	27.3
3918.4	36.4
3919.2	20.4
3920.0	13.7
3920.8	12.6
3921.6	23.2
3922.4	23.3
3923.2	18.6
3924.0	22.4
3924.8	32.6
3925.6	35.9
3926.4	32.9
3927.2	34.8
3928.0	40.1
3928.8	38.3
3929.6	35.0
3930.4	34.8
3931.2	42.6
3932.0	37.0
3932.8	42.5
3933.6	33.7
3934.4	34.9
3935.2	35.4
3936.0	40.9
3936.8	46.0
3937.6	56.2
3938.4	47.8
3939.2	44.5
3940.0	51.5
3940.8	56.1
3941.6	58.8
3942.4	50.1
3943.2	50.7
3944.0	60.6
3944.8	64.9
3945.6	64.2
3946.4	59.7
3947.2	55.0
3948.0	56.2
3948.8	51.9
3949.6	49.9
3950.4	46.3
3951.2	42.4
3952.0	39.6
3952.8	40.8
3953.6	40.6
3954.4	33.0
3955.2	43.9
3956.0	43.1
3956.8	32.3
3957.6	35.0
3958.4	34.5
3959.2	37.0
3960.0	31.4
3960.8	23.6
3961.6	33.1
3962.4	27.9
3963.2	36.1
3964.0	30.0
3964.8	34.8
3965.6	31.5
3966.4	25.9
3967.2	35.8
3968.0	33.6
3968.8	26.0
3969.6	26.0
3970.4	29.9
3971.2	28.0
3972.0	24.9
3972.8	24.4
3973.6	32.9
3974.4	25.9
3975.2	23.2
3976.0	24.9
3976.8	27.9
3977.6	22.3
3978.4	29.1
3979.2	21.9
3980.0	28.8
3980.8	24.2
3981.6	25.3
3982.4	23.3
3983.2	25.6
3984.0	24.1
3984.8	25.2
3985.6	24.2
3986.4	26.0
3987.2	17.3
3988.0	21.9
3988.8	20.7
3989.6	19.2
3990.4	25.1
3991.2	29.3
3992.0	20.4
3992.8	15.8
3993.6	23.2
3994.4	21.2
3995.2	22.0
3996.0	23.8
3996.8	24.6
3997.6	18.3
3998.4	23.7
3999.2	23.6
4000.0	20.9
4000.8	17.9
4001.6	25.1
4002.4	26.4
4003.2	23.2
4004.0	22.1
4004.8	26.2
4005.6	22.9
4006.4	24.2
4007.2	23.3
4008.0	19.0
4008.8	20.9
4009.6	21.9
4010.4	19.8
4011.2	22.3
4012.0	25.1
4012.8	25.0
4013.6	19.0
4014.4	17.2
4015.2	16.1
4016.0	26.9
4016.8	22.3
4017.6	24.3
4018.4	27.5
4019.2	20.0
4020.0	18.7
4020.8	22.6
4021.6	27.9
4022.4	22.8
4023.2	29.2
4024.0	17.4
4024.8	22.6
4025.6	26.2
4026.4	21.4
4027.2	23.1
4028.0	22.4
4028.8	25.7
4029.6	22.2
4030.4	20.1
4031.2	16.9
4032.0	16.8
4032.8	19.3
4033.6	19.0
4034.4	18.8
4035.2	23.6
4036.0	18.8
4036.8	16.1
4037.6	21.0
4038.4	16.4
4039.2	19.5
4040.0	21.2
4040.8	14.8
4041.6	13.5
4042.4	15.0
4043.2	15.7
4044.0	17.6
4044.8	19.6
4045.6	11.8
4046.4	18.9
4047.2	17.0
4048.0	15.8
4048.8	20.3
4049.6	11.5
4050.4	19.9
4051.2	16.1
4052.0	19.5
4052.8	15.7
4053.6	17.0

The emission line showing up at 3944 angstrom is Lyman alpha 1216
